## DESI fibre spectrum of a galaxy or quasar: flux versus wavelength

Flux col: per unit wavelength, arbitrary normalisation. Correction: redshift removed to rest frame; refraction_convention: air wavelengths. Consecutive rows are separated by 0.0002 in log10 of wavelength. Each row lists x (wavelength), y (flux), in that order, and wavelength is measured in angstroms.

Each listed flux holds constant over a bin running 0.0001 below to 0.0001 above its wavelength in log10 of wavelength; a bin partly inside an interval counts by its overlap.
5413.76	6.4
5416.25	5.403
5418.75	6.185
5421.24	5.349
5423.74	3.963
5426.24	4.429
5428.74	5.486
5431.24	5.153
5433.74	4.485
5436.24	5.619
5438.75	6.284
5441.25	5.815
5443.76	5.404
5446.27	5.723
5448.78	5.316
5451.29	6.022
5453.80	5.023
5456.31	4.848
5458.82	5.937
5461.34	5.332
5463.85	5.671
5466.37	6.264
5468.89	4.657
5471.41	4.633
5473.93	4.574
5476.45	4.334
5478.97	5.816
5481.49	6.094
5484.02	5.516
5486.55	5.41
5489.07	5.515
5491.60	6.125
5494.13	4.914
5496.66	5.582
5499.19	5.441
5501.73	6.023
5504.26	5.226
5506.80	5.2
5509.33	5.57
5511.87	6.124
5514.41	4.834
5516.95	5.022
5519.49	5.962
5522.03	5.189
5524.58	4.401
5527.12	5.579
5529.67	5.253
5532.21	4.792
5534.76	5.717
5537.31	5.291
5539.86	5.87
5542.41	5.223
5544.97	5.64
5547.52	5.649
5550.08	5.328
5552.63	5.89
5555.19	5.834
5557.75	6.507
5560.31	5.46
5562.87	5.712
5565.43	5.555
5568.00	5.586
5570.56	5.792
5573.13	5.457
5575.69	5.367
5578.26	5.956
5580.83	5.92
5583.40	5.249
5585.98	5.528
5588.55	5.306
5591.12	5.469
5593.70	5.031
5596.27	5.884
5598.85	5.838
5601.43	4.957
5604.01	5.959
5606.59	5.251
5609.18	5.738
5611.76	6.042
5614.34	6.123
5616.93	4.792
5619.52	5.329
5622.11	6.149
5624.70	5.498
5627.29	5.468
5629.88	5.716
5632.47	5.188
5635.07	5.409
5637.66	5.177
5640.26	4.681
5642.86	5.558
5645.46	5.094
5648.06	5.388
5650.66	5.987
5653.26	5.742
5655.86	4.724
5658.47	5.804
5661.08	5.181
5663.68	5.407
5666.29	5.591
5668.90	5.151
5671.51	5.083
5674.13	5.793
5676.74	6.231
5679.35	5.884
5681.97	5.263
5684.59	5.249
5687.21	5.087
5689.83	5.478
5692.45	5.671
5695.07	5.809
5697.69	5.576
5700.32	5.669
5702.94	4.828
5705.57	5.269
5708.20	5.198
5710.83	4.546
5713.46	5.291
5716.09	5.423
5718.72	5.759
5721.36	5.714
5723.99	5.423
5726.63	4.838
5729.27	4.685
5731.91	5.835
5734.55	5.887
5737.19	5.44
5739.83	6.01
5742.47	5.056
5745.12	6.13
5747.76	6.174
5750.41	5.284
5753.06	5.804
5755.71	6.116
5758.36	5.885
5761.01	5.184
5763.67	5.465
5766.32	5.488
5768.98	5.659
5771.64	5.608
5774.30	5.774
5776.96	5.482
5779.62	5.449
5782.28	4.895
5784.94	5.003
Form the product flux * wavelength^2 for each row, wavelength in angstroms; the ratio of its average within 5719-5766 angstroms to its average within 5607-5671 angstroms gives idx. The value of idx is 1.06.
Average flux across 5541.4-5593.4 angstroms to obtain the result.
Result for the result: 5.61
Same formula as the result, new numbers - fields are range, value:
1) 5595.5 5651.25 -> 5.5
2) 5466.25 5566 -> 5.43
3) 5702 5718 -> 5.12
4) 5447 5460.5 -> 5.44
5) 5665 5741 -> 5.44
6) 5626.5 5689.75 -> 5.41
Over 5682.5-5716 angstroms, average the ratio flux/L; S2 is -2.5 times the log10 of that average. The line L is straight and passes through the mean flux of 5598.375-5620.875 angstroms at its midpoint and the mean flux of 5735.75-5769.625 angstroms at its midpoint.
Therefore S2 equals 0.06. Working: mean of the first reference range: 5.55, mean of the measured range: 5.31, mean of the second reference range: 5.67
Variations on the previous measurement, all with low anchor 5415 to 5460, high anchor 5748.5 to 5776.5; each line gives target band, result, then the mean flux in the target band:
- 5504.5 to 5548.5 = 0.01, 5.37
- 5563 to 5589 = -0.02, 5.59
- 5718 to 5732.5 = 0.05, 5.33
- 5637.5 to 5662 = 0.04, 5.34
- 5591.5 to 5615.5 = -0.03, 5.64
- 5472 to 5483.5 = 0.04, 5.19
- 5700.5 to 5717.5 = 0.09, 5.14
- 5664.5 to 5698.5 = 0.01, 5.53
